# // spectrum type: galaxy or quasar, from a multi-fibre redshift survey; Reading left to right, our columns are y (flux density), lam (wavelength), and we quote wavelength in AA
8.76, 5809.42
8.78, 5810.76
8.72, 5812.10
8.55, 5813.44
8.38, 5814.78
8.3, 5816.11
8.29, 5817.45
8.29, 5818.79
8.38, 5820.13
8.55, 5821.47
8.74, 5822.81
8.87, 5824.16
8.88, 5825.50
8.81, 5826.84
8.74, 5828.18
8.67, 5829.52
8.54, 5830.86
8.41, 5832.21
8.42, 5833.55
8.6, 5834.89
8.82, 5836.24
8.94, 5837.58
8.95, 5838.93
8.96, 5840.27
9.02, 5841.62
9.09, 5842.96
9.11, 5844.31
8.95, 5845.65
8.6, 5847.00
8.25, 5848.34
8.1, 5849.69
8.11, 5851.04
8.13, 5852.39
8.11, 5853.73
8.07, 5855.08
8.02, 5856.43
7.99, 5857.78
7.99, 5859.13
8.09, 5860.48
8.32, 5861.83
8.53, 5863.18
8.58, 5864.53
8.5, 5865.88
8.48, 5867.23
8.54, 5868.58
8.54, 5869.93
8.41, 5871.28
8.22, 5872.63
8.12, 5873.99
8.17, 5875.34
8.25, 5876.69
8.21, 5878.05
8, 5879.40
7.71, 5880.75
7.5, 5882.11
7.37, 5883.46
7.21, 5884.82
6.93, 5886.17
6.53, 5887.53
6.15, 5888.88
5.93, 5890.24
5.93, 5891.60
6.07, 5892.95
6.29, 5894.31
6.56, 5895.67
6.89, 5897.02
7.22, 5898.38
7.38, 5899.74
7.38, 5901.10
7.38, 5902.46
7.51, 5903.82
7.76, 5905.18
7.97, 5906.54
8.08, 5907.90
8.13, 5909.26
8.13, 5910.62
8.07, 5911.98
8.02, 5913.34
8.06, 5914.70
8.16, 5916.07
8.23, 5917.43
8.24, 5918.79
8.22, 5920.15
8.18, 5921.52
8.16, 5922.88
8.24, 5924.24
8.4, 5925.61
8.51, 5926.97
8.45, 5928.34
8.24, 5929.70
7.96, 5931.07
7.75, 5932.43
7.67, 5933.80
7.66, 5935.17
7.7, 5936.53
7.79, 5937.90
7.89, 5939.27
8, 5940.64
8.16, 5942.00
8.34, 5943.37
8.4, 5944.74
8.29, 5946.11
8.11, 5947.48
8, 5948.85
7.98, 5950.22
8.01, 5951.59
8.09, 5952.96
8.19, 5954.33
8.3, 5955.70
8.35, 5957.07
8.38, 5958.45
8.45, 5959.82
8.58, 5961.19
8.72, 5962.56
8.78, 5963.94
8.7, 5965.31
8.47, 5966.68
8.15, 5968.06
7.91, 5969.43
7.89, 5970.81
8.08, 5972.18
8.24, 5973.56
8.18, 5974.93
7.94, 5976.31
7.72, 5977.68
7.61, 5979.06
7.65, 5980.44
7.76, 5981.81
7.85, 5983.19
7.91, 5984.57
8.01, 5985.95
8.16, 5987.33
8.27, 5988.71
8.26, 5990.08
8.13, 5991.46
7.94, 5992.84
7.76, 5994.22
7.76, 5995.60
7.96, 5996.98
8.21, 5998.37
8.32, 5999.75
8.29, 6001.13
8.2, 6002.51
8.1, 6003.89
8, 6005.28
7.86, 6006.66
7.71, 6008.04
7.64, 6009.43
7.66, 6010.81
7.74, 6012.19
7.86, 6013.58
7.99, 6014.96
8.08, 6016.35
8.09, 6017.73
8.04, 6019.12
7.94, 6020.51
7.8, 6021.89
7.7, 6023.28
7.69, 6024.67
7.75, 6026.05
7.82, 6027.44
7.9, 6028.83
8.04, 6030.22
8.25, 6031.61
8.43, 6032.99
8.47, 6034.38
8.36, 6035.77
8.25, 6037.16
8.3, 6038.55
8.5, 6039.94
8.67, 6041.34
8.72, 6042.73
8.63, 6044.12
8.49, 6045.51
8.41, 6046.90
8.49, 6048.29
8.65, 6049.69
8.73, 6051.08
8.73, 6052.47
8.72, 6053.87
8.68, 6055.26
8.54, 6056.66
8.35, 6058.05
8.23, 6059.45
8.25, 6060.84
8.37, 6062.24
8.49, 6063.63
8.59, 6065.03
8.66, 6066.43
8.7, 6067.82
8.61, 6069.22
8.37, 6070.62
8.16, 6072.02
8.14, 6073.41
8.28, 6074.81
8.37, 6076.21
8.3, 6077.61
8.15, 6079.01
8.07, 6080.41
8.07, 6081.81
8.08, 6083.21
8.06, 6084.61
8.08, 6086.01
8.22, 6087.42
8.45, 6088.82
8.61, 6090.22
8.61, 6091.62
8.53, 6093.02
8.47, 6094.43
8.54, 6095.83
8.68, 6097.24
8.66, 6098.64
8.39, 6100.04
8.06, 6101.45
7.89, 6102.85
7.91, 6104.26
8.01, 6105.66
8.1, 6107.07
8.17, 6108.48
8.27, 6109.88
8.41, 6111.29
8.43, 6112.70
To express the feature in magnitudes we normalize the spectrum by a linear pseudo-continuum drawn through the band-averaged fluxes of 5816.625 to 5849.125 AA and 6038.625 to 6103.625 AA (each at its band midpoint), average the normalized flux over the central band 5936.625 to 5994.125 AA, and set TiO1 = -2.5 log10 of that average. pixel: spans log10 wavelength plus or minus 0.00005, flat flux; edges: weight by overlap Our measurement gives 0.05 mag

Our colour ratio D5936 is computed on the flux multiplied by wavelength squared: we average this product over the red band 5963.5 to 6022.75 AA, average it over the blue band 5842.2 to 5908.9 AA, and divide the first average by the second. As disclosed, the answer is 1.07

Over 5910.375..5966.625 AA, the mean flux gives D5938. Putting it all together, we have 8.19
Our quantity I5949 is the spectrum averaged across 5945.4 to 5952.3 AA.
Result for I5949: 8.08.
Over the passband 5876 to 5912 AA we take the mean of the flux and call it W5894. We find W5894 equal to 7.27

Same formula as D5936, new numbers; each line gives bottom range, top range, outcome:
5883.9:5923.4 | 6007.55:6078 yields 1.17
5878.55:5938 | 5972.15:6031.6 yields 1.08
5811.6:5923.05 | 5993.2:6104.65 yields 1.09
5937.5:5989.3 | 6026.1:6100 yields 1.07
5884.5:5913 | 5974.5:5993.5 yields 1.15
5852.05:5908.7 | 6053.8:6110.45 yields 1.17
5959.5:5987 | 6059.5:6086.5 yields 1.06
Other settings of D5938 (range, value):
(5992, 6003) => 8.05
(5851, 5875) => 8.27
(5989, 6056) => 8.16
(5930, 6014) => 8.06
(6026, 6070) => 8.44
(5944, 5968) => 8.33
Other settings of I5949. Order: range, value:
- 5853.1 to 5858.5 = 8.04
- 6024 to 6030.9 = 7.84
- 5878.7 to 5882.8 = 7.75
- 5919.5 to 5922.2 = 8.19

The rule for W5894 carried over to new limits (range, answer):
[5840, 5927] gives 7.9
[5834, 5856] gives 8.6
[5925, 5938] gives 8.02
